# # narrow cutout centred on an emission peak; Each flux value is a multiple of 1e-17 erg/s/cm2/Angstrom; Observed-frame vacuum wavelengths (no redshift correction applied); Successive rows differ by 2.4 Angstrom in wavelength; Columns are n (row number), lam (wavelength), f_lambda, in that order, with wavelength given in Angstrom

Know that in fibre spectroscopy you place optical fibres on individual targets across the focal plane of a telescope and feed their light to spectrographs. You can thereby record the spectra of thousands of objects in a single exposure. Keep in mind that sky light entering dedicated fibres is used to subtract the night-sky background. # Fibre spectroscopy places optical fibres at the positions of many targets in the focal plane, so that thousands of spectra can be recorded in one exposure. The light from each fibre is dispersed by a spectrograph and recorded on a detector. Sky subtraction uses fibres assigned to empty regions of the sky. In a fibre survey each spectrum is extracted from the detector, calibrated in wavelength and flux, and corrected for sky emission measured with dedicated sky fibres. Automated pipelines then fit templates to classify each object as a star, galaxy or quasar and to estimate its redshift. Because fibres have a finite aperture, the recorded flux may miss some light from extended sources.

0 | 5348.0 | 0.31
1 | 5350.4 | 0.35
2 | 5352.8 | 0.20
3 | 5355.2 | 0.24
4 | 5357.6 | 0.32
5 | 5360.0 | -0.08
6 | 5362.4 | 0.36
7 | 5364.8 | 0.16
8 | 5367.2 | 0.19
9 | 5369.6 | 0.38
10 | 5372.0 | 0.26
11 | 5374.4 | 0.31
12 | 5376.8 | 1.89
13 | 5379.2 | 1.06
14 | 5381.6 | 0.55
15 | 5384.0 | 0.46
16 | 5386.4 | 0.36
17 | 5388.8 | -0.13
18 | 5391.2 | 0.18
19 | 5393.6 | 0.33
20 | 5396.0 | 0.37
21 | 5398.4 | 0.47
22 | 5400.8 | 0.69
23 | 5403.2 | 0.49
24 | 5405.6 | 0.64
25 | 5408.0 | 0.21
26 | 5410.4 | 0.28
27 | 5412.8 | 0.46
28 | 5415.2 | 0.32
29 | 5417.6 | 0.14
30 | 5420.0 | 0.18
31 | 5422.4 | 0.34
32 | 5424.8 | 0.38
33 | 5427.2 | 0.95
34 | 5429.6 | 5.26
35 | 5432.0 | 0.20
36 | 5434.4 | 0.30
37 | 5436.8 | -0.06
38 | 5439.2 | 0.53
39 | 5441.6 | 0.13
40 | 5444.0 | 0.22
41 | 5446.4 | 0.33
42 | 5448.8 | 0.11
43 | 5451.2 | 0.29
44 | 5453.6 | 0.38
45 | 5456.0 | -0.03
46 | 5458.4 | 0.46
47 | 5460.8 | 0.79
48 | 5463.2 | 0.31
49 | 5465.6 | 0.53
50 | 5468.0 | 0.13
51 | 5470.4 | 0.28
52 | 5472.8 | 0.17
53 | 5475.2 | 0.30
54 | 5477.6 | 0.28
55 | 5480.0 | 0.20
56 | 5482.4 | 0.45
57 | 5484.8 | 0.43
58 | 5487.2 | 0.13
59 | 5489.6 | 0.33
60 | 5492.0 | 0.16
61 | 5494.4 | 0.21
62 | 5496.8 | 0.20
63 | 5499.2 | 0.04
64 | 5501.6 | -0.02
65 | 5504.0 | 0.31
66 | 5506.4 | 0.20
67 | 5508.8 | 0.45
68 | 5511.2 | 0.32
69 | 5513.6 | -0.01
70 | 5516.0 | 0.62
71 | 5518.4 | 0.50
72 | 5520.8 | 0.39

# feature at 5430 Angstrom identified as [O III] 5007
